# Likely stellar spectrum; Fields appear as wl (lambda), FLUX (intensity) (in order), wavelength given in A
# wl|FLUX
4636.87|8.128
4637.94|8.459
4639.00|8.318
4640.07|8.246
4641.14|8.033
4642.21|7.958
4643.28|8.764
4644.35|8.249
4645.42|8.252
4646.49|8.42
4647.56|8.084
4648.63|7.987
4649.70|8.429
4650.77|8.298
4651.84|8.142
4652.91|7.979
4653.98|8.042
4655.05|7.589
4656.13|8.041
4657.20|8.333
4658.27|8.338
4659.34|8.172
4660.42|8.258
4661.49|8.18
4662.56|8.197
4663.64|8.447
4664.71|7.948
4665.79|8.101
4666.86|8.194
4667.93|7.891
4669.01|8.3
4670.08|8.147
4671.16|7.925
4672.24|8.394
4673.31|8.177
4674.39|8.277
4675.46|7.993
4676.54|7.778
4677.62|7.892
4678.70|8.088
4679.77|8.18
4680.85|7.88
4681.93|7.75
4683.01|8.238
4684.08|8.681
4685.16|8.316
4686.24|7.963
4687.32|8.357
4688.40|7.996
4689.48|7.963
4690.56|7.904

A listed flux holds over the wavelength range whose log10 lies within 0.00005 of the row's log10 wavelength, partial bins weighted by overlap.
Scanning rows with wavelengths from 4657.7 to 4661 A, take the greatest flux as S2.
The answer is 8.338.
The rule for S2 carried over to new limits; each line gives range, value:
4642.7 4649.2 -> 8.764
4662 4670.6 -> 8.447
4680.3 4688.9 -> 8.681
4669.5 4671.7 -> 8.147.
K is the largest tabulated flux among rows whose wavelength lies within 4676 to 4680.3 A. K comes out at 8.18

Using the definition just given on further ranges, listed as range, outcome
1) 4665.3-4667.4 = 8.194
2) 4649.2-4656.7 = 8.429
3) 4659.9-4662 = 8.258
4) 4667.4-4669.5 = 8.3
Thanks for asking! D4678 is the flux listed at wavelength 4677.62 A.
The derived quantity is 7.892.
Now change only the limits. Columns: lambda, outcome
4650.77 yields 8.298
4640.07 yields 8.246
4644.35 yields 8.249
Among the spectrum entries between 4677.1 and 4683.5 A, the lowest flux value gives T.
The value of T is 7.75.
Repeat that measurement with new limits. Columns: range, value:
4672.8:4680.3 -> 7.778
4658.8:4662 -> 8.172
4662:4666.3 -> 7.948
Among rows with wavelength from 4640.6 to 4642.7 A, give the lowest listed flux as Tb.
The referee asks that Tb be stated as 7.958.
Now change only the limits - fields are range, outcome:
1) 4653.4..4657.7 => 7.589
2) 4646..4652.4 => 7.987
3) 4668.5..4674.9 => 7.925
